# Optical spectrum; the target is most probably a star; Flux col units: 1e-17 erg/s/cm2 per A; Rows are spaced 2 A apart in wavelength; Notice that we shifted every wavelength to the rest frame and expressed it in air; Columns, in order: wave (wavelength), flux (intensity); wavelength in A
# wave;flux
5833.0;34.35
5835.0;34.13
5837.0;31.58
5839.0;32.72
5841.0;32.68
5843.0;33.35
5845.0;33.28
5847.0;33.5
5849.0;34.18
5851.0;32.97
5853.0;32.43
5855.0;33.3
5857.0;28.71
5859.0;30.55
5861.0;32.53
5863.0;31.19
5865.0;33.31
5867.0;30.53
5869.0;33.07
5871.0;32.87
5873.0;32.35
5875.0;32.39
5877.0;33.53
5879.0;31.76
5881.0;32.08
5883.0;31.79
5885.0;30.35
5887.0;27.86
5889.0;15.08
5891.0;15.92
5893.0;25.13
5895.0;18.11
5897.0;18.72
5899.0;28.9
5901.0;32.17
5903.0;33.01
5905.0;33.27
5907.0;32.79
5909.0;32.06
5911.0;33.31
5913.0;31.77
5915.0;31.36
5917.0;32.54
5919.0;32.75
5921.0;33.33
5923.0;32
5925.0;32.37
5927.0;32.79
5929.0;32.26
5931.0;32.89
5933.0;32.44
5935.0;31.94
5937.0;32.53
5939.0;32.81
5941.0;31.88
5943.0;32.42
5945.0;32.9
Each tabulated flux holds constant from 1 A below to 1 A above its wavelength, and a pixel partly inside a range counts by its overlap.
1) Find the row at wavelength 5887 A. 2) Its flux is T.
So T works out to 27.86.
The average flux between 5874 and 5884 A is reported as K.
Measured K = 32.3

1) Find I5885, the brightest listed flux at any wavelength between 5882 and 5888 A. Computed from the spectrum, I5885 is 31.79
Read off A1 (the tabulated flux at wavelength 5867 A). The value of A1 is 30.53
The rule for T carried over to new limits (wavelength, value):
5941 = 31.88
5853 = 32.43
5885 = 30.35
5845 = 33.28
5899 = 28.9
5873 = 32.35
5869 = 33.07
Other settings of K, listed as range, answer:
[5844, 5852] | 33.5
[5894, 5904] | 26.2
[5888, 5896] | 18.6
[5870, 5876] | 32.5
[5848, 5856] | 33.2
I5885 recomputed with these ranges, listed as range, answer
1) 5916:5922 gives 33.33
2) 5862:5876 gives 33.31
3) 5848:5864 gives 34.18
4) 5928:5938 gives 32.89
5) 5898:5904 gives 33.01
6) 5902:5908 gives 33.27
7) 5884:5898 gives 30.35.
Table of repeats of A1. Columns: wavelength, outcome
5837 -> 31.58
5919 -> 32.75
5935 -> 31.94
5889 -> 15.08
